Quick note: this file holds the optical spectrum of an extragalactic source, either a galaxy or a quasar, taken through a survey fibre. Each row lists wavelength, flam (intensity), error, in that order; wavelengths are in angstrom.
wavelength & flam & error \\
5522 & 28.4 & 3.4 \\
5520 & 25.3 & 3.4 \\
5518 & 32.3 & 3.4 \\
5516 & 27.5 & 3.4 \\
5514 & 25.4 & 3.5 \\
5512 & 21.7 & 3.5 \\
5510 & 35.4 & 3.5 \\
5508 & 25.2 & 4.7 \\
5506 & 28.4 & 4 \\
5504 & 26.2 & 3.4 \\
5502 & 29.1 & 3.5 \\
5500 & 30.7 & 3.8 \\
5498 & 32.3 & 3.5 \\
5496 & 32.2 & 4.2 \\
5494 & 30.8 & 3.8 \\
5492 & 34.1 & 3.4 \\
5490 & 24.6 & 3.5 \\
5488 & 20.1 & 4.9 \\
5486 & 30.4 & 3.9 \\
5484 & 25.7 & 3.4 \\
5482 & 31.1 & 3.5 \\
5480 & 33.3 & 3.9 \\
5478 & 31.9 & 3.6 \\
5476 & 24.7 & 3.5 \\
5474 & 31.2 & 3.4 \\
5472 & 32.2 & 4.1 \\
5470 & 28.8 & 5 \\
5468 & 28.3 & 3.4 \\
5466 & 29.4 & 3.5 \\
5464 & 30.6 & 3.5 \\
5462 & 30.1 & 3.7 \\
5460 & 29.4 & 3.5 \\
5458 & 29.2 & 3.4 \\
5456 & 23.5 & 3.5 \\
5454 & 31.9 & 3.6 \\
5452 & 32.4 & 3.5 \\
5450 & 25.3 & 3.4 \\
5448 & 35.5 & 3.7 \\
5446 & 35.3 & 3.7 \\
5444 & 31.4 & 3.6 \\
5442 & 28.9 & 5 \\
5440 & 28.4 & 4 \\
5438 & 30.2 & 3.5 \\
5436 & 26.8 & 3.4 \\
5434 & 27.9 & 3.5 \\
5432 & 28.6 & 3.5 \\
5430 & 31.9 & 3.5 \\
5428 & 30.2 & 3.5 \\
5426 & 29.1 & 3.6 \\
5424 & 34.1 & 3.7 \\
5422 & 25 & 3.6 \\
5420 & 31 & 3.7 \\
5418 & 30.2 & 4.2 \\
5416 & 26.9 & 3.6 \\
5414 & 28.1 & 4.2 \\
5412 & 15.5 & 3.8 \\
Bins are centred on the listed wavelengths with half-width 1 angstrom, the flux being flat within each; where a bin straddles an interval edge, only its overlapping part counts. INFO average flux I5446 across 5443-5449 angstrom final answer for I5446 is 34.1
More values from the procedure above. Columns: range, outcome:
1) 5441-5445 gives 30.1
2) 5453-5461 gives 28.5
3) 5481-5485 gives 28.4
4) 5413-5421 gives 29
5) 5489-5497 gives 30.4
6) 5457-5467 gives 29.7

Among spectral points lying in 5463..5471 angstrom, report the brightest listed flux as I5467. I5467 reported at 30.6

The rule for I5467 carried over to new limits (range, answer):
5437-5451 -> 35.5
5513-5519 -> 32.3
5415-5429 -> 34.1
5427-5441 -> 31.9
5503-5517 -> 35.4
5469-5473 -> 32.2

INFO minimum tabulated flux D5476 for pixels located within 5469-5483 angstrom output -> 24.7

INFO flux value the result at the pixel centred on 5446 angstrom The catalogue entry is 35.3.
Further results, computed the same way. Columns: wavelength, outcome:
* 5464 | 30.6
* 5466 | 29.4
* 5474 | 31.2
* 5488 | 20.1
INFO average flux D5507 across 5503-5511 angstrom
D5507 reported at 28.8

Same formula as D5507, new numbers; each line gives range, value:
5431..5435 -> 28.2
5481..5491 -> 26.4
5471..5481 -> 30.7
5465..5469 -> 28.9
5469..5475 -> 30.7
